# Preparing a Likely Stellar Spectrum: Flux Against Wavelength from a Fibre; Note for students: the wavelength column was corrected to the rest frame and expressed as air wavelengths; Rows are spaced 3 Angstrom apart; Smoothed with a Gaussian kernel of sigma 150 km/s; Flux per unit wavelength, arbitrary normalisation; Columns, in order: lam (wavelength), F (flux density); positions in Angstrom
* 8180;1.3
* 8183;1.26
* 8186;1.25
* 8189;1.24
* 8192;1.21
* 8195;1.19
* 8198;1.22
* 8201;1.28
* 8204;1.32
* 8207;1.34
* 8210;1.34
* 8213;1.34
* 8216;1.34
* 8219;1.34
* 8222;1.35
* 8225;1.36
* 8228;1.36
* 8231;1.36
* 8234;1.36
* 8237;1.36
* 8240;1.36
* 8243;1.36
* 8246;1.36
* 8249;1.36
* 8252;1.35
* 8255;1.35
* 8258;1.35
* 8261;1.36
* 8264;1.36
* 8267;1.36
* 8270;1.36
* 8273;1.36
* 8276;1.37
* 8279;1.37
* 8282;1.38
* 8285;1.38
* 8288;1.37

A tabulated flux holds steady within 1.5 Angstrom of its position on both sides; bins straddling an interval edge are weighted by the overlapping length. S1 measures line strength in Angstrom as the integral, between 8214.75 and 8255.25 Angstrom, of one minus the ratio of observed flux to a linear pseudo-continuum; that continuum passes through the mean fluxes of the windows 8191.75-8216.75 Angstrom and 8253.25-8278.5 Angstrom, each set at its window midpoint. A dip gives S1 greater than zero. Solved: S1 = -1.0 Angstrom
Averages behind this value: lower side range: 1.29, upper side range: 1.36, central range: 1.36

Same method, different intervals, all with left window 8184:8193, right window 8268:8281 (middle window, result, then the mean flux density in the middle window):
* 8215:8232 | -0.8 Angstrom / 1.35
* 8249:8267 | -0.2 Angstrom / 1.36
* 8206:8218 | -0.6 Angstrom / 1.34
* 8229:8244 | -0.6 Angstrom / 1.36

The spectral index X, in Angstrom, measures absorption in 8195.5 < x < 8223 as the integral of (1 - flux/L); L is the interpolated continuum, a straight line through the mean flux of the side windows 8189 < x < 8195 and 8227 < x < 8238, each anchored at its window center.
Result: -0.8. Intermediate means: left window 1.21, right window 1.36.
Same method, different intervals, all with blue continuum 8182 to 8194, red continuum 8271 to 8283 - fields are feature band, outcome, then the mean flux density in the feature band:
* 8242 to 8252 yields -0.3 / 1.36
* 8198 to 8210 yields -0.4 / 1.3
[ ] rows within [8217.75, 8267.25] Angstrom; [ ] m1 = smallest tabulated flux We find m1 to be 1.34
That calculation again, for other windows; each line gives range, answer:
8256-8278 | 1.35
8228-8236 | 1.36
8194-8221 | 1.19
